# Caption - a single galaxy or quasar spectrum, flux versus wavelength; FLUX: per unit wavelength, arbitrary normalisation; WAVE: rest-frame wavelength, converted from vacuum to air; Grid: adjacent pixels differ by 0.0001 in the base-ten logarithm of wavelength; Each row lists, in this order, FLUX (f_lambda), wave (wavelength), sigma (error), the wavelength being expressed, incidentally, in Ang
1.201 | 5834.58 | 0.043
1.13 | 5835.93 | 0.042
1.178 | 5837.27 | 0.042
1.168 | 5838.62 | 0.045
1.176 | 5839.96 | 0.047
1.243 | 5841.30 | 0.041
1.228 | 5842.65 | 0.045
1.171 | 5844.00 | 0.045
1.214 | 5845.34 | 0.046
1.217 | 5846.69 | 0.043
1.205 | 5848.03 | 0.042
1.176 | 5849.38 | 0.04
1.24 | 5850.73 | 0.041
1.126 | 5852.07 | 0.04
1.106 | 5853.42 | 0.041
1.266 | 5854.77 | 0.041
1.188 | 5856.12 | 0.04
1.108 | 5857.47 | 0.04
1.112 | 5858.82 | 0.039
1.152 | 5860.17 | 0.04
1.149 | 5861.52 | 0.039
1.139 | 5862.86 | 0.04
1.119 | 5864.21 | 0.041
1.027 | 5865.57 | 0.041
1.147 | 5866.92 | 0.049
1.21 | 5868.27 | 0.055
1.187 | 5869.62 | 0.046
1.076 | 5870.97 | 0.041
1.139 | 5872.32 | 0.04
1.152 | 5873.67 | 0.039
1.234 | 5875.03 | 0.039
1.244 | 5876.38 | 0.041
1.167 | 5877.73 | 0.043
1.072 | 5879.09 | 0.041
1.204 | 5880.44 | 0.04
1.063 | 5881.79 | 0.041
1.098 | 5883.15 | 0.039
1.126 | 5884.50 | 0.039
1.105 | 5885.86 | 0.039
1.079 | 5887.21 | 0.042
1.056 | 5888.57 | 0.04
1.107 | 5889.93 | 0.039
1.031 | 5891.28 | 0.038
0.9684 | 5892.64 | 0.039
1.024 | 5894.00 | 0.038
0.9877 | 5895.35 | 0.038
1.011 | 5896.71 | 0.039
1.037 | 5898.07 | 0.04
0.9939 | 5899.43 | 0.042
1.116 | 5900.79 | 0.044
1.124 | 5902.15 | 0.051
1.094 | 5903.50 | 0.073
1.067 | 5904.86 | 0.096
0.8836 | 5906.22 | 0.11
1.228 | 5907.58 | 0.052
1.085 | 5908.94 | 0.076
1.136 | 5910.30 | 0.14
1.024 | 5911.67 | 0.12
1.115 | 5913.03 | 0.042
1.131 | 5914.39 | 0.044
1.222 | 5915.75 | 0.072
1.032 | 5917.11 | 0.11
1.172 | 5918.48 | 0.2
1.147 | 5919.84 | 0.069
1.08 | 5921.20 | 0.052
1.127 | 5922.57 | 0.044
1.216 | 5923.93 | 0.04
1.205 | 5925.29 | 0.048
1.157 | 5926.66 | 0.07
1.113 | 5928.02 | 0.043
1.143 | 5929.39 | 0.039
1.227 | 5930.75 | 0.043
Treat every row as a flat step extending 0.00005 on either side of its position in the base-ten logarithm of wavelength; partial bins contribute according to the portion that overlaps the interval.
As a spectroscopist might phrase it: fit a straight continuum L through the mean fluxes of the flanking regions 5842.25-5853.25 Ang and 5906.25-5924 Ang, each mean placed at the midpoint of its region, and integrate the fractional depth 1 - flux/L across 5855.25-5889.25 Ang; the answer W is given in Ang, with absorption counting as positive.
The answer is 0.9 Ang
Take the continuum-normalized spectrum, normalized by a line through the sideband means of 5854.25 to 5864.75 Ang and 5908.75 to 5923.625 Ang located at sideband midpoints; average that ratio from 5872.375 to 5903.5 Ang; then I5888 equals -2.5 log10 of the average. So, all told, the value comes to 0.04 mag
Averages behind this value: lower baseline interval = 1.15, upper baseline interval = 1.12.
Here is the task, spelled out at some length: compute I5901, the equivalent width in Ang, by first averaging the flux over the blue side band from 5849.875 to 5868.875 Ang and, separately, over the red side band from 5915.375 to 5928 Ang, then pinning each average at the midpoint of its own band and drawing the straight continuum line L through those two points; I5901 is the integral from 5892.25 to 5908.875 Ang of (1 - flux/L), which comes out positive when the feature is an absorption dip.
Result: 1.5 Ang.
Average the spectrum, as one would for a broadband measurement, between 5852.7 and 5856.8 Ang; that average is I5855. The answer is 1.18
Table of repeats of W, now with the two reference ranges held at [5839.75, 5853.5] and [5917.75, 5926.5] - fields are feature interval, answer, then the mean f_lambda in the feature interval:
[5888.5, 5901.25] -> 1.5 Ang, 1.03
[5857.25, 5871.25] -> 0.6 Ang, 1.13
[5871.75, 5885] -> 0.3 Ang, 1.15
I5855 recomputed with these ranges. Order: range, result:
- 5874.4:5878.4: 1.22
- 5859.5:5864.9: 1.14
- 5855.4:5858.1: 1.15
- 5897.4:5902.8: 1.07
